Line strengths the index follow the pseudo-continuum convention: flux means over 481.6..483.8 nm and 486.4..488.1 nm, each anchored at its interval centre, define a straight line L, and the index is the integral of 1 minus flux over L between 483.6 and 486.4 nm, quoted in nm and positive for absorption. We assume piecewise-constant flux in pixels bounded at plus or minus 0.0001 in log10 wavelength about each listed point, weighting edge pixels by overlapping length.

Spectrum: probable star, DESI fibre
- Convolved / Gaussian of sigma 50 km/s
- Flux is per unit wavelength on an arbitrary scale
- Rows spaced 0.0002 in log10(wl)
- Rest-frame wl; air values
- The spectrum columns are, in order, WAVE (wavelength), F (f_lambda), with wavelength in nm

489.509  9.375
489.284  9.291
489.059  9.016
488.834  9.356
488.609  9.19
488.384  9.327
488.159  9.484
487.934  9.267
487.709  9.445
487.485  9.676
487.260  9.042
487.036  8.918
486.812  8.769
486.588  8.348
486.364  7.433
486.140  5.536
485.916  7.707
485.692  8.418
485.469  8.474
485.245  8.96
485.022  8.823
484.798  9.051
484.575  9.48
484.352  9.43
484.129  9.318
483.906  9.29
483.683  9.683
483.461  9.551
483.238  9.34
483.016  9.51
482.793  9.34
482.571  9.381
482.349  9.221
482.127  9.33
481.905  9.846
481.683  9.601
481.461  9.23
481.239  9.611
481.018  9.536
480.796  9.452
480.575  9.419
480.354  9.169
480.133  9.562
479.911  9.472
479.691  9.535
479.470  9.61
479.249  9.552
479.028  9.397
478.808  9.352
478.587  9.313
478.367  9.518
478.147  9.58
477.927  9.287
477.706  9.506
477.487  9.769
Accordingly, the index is 0.20 nm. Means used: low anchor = 9.48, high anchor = 9.01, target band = 8.6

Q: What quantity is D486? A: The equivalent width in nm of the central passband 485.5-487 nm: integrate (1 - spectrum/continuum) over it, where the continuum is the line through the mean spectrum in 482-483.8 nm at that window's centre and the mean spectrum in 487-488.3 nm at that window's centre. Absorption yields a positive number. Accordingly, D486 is 0.25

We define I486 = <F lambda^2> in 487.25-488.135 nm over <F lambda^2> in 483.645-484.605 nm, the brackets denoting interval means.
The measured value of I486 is 1.0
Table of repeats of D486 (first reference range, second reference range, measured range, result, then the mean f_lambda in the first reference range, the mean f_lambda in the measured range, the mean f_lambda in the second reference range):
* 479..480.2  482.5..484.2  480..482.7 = 0.010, 9.52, 9.44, 9.43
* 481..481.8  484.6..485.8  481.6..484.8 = -0.096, 9.49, 9.44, 8.8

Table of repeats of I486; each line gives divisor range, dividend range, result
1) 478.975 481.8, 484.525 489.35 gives 0.95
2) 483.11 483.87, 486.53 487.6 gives 0.96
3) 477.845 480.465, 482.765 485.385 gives 1.00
